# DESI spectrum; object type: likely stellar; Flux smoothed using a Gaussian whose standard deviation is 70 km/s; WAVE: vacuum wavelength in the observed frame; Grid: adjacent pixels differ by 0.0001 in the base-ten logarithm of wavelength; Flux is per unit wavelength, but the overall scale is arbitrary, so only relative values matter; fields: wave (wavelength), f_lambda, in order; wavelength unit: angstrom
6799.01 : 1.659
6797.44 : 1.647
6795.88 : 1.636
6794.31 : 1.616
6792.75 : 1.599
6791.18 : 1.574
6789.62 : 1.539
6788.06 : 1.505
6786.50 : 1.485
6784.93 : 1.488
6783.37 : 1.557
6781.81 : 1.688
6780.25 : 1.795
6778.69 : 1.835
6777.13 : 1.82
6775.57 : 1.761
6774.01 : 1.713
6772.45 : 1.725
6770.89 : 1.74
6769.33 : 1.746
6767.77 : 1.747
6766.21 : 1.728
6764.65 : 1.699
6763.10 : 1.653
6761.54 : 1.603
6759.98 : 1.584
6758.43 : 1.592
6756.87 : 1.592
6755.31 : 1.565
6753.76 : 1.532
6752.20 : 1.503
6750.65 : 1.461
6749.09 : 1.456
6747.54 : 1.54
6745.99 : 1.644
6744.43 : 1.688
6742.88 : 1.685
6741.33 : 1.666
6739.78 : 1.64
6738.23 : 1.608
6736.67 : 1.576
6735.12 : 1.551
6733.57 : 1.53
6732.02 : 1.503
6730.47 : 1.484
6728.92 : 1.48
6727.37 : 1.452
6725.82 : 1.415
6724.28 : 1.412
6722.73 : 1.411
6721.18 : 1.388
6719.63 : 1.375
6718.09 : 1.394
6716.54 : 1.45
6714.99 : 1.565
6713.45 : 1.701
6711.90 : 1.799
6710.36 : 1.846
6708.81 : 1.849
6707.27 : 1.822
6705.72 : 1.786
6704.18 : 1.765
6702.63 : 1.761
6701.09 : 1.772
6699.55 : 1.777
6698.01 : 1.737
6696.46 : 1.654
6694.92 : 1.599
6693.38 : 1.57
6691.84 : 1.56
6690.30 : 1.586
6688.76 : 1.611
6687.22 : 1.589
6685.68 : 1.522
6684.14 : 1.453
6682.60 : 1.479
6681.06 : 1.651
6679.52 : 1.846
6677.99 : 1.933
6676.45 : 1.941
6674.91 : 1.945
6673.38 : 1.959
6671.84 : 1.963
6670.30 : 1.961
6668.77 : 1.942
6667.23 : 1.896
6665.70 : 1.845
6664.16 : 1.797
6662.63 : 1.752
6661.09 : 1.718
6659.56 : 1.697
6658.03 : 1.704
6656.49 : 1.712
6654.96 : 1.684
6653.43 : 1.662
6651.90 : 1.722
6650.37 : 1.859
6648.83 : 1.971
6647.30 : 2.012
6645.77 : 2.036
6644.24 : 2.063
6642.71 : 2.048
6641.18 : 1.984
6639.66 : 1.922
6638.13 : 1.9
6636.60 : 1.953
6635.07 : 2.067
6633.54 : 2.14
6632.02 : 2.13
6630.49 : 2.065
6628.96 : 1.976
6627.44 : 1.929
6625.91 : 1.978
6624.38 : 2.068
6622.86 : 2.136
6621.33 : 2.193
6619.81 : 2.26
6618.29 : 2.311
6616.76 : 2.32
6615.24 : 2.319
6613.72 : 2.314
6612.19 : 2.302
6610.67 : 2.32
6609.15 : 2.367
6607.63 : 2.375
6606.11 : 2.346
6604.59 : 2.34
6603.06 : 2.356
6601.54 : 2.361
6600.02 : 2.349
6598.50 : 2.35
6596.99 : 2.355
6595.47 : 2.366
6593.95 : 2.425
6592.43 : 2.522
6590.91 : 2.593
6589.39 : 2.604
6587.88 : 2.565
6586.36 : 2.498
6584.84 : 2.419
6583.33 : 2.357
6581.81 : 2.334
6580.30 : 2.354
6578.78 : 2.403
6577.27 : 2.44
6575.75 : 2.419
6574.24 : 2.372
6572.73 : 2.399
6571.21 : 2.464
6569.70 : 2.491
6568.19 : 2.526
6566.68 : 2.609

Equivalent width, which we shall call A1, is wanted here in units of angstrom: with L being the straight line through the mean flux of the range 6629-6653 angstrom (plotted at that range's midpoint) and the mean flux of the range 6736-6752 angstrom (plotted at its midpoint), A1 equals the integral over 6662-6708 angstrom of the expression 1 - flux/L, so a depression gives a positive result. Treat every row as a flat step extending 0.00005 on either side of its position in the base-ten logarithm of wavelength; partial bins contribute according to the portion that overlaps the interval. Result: 1.8 angstrom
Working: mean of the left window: 1.99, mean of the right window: 1.59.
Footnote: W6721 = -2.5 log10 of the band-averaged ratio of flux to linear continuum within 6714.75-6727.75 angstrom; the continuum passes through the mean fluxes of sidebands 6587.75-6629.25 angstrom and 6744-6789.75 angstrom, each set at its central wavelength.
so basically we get 0.27 mag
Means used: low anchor 2.31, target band 1.42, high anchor 1.63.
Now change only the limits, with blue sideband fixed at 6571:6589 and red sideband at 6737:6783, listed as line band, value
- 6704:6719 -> 0.10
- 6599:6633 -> 0.02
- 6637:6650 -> 0.09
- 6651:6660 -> 0.23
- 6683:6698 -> 0.23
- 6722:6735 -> 0.22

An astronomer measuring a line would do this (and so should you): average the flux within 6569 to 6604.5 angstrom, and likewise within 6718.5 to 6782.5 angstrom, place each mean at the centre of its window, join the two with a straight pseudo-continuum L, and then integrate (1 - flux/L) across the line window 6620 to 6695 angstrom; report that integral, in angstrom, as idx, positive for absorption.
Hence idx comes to 7.7 angstrom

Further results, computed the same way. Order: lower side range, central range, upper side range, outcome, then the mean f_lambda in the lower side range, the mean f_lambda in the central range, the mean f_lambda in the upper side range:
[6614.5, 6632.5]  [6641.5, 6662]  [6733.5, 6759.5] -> 1.8 angstrom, 2.14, 1.84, 1.58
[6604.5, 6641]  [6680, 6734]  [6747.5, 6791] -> 7.6 angstrom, 2.16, 1.59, 1.63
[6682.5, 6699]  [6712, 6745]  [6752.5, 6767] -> 1.5 angstrom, 1.58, 1.53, 1.61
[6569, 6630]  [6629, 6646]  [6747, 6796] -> 1.2 angstrom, 2.34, 2.03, 1.63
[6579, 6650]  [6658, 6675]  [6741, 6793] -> 1.5 angstrom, 2.24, 1.85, 1.63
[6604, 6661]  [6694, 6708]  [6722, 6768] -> 0.1 angstrom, 2.05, 1.74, 1.56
